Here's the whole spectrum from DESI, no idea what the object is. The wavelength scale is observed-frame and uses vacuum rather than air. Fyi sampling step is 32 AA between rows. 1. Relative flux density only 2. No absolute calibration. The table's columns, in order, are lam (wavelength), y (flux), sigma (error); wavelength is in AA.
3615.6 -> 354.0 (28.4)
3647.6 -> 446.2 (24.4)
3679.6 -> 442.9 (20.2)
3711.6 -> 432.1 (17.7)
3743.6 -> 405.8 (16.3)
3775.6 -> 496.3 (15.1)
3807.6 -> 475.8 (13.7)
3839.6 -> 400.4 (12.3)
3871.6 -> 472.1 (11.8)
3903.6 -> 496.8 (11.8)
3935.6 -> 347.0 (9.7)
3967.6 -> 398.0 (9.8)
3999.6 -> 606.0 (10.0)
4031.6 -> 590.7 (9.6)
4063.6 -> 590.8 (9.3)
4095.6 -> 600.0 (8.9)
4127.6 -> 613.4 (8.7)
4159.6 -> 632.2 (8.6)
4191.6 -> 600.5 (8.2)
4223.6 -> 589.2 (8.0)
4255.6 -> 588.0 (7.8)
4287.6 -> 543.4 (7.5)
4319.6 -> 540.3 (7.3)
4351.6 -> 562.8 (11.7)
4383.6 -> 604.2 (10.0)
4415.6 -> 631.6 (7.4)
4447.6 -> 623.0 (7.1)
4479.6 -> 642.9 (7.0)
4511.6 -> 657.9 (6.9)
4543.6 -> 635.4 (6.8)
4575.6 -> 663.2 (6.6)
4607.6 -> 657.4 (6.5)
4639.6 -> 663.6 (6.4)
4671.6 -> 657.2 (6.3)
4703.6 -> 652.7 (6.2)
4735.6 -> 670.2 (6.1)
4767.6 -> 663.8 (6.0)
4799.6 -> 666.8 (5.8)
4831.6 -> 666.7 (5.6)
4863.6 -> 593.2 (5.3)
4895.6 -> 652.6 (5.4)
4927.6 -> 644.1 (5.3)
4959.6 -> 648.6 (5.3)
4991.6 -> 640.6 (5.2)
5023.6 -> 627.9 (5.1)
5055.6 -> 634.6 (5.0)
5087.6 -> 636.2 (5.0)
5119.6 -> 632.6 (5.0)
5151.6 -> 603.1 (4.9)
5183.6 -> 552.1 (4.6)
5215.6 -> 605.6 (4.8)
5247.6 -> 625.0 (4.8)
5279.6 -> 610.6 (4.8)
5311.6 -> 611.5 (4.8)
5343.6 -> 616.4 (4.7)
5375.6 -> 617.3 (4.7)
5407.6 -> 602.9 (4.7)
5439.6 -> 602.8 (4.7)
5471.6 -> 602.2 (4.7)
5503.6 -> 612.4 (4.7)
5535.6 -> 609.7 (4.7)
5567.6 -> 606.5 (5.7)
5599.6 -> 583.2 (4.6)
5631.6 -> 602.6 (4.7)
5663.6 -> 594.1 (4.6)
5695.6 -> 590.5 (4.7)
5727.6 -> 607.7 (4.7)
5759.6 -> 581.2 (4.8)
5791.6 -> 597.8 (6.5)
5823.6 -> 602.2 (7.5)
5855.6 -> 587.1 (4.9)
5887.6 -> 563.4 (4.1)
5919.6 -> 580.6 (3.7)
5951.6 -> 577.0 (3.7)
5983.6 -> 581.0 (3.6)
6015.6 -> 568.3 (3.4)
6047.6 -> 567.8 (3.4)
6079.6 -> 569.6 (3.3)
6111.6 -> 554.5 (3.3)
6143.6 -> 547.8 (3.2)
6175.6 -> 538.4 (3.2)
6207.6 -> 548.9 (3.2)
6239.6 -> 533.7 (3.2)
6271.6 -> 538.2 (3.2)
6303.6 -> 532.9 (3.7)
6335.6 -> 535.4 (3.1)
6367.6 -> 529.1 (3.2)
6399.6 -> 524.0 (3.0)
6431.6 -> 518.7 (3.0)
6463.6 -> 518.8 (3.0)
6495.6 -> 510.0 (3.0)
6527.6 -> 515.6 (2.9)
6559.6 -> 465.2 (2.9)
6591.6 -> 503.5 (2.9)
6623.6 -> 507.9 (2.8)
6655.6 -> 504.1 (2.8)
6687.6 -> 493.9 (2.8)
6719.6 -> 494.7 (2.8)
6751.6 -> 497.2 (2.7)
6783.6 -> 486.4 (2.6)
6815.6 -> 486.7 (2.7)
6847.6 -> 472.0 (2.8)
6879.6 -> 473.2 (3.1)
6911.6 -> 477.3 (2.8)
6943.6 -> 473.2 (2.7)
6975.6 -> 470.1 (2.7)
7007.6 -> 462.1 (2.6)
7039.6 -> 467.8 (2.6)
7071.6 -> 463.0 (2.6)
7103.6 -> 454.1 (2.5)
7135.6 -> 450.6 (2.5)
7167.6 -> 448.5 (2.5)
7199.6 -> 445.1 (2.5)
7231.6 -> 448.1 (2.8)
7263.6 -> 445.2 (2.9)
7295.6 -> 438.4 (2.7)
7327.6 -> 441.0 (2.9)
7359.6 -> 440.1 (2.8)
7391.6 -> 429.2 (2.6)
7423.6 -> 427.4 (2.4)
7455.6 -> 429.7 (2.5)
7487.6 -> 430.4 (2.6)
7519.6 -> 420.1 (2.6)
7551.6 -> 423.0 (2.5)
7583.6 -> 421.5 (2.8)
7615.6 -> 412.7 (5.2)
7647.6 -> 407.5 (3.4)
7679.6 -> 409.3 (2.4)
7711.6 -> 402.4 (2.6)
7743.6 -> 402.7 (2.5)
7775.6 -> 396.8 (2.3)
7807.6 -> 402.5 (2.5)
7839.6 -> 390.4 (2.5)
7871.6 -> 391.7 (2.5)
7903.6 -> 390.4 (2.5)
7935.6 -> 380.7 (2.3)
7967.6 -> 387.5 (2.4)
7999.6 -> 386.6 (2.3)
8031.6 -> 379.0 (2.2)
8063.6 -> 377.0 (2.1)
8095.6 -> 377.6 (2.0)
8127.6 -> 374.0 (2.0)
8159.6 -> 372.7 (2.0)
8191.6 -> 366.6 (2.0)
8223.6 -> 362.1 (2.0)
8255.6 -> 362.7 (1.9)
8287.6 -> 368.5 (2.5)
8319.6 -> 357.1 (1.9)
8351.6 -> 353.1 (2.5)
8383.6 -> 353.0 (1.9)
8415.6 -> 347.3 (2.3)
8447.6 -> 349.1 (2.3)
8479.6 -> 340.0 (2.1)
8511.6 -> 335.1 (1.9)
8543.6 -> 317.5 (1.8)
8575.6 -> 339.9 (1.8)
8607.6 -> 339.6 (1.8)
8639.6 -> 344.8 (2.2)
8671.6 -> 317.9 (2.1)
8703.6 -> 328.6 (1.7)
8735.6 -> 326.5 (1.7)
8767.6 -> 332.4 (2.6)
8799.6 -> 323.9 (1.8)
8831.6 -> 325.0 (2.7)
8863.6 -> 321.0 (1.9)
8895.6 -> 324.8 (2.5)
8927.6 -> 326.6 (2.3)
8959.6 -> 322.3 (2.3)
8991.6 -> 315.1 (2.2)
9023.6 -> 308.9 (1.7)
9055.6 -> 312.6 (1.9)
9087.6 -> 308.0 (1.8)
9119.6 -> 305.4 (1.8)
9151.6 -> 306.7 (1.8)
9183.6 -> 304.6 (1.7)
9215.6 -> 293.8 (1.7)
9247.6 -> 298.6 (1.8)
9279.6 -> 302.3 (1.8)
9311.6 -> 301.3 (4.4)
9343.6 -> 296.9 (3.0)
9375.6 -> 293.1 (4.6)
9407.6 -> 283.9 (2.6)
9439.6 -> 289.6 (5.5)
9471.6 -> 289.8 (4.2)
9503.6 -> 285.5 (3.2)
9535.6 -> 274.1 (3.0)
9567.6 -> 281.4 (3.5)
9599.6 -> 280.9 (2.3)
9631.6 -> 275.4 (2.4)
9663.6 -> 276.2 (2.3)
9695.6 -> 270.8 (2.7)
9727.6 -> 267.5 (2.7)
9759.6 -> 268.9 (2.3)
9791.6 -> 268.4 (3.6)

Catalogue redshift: 0.000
